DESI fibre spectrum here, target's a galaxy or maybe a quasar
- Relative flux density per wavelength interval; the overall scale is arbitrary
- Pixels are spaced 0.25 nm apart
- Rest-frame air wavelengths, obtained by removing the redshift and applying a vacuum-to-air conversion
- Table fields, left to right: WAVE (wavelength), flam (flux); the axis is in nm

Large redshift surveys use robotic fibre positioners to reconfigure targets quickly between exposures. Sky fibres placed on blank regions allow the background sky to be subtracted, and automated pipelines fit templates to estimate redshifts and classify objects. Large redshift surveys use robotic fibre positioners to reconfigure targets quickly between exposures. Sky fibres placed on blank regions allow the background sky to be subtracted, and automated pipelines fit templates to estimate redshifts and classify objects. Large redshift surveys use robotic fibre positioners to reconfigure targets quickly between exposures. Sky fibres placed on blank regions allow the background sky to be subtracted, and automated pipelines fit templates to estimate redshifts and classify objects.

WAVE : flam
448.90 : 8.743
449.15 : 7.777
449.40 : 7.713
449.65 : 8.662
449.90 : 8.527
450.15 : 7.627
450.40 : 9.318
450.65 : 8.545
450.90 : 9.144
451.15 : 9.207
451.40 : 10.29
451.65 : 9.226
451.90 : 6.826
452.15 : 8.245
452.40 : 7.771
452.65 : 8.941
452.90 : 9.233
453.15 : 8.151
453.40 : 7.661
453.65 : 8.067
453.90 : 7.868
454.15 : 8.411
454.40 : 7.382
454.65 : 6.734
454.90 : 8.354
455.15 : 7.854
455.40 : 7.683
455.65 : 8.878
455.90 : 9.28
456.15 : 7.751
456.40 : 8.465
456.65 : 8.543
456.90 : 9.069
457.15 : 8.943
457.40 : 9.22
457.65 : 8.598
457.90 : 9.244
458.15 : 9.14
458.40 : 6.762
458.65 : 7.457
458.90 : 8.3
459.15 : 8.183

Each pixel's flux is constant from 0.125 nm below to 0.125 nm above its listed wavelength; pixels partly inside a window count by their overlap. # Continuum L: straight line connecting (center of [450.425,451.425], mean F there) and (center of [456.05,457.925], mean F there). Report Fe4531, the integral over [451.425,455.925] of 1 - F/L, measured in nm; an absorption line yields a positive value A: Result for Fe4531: 0.408 nm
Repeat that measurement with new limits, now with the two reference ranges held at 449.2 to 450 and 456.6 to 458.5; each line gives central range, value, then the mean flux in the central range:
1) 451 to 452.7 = -0.05 nm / 8.64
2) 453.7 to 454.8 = 0.11 nm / 7.65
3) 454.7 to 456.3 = 0.07 nm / 8.23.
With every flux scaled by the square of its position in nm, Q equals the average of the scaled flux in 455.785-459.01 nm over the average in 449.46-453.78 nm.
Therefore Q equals 1.02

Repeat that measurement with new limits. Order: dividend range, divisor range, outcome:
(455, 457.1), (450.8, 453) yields 0.98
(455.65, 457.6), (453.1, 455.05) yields 1.13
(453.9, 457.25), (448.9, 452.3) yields 0.99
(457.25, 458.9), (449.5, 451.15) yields 1.00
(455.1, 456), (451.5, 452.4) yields 1.06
